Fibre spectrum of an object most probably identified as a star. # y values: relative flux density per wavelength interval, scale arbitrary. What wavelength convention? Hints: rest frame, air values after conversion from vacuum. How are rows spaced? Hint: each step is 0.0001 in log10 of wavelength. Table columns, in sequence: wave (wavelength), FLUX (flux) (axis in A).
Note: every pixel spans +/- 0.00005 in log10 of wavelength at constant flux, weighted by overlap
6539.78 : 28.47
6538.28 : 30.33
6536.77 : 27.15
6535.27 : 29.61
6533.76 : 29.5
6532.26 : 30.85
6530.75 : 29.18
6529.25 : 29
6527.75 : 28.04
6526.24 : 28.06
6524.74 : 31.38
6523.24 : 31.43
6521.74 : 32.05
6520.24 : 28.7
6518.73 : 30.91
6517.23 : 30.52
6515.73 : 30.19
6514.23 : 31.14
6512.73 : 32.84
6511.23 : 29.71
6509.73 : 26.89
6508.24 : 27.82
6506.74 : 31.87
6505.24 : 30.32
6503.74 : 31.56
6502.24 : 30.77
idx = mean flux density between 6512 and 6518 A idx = 31.2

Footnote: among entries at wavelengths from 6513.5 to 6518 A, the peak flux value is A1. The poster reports 31.14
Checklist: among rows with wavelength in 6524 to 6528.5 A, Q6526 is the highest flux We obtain 31.38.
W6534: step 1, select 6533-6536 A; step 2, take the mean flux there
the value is 29.5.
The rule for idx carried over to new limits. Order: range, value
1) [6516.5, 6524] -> 30.7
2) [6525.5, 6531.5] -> 28.6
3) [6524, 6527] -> 29.7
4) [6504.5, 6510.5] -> 29.2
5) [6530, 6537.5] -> 29.3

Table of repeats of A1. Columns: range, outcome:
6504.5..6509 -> 31.87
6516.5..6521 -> 30.91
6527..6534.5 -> 30.85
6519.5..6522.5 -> 32.05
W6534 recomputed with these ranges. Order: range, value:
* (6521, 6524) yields 31.8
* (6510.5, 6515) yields 31.2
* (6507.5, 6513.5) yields 29.4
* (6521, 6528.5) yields 30.2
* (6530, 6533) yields 30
